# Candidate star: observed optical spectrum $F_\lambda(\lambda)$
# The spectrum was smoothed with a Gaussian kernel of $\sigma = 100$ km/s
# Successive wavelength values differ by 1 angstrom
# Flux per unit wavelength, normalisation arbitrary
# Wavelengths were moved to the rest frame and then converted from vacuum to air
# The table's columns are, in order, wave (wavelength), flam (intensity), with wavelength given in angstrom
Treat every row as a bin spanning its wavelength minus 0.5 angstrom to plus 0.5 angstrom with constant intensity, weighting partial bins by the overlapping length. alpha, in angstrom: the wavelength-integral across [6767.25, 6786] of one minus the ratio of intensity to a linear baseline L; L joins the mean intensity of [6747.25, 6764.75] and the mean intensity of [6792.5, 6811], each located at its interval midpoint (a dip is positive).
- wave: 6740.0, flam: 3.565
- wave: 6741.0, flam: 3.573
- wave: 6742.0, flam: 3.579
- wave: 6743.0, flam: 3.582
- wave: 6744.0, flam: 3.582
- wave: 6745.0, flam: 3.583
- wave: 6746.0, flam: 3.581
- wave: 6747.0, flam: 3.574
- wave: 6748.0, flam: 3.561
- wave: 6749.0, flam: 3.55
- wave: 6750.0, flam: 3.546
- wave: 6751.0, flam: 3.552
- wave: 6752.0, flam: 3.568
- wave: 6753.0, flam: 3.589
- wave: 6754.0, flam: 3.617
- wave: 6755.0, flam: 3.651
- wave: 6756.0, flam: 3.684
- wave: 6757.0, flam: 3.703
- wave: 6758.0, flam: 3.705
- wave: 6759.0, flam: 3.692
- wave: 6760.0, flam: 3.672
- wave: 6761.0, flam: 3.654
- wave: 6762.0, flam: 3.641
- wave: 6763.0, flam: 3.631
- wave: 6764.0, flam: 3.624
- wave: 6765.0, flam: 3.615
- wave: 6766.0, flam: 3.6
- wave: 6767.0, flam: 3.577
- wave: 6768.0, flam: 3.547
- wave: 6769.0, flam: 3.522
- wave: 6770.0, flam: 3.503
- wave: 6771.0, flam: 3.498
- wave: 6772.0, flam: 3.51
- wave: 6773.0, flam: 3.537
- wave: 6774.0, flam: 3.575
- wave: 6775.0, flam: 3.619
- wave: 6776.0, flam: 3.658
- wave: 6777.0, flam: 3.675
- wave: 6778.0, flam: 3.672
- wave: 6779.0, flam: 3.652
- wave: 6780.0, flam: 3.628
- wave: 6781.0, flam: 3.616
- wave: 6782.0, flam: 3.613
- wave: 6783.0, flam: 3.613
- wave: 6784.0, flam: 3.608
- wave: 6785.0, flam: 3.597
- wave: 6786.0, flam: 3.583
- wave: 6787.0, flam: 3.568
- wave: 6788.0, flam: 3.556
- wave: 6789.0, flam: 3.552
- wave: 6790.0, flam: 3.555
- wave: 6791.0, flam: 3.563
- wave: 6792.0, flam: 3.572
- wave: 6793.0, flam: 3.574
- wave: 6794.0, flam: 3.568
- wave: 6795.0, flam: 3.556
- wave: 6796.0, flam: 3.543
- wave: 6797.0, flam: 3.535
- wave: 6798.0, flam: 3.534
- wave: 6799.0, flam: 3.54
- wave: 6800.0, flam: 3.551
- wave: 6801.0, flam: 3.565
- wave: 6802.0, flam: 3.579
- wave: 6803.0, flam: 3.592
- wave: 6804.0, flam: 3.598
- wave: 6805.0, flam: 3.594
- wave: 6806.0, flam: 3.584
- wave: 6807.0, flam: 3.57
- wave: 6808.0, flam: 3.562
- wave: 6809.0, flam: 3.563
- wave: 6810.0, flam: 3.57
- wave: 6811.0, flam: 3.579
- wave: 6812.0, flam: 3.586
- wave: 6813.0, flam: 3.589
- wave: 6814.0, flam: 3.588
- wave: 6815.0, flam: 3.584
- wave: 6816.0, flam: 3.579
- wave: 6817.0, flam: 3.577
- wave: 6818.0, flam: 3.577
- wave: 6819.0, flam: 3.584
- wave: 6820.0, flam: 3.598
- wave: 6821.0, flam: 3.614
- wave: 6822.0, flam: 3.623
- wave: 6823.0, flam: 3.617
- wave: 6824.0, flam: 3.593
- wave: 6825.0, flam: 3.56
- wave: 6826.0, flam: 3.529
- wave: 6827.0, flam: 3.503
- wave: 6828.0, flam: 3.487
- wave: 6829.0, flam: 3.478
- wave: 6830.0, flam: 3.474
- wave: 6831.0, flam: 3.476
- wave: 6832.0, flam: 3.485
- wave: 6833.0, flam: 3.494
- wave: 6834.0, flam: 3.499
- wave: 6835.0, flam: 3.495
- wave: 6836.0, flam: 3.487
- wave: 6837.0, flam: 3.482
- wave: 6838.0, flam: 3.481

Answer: 0.0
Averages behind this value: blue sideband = 3.62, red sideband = 3.57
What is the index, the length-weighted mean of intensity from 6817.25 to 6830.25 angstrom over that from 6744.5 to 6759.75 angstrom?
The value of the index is 1.0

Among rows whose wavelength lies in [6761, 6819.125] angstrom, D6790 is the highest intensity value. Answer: 3.675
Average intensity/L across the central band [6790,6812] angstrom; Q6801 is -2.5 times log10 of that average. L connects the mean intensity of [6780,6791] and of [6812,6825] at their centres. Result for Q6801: 0.01 mag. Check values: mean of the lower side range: 3.59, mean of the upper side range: 3.59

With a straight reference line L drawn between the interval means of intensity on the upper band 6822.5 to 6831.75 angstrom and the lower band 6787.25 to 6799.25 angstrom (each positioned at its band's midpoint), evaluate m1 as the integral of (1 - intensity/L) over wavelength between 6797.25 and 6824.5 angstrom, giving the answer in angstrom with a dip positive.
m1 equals -0.3 angstrom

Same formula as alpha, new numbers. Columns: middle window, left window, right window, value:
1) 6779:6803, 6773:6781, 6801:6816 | 0.2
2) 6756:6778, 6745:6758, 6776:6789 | 0.0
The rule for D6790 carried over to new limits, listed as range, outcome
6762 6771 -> 3.641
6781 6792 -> 3.616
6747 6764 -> 3.705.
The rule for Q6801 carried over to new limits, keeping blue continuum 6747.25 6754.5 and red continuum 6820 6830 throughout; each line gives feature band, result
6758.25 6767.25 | -0.021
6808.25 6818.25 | -0.007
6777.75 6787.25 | -0.016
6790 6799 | 0.002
